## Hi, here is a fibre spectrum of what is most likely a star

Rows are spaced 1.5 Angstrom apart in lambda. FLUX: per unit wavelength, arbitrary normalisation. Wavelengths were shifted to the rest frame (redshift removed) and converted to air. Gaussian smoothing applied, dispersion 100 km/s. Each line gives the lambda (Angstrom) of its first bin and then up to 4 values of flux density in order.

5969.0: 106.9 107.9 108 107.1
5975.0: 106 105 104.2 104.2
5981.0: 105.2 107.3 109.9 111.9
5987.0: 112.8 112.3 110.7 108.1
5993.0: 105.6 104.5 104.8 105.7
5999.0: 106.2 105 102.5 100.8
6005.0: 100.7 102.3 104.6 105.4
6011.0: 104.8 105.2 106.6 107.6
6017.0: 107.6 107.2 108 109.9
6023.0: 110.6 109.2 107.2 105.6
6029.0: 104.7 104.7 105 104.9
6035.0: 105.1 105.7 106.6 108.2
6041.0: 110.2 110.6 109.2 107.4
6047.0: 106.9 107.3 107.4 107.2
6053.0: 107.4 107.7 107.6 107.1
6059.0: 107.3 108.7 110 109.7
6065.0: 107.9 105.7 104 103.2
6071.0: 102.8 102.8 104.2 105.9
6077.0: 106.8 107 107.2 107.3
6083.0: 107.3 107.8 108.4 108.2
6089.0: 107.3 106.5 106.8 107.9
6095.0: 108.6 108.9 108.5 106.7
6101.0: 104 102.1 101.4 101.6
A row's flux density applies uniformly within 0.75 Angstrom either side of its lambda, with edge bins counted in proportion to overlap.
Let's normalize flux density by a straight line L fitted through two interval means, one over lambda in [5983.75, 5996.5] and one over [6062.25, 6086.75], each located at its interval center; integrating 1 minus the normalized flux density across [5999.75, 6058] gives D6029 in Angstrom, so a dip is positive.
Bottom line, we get 0.68 Angstrom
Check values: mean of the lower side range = 109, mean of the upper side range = 106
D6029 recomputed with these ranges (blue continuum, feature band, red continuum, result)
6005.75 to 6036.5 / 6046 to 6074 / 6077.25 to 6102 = 0.1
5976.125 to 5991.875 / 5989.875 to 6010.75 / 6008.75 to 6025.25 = 0.6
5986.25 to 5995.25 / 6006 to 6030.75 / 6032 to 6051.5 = 0.3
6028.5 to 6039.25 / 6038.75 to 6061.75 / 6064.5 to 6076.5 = -0.7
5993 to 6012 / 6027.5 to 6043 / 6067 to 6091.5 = -0.2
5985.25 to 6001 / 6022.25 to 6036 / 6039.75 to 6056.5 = 0.2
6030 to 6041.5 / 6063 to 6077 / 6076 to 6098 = 0.3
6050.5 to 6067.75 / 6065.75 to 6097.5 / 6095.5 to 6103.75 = 0.1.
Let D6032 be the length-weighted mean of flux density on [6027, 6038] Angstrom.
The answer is 105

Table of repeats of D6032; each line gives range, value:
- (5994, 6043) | 106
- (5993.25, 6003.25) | 105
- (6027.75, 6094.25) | 107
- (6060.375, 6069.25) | 107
